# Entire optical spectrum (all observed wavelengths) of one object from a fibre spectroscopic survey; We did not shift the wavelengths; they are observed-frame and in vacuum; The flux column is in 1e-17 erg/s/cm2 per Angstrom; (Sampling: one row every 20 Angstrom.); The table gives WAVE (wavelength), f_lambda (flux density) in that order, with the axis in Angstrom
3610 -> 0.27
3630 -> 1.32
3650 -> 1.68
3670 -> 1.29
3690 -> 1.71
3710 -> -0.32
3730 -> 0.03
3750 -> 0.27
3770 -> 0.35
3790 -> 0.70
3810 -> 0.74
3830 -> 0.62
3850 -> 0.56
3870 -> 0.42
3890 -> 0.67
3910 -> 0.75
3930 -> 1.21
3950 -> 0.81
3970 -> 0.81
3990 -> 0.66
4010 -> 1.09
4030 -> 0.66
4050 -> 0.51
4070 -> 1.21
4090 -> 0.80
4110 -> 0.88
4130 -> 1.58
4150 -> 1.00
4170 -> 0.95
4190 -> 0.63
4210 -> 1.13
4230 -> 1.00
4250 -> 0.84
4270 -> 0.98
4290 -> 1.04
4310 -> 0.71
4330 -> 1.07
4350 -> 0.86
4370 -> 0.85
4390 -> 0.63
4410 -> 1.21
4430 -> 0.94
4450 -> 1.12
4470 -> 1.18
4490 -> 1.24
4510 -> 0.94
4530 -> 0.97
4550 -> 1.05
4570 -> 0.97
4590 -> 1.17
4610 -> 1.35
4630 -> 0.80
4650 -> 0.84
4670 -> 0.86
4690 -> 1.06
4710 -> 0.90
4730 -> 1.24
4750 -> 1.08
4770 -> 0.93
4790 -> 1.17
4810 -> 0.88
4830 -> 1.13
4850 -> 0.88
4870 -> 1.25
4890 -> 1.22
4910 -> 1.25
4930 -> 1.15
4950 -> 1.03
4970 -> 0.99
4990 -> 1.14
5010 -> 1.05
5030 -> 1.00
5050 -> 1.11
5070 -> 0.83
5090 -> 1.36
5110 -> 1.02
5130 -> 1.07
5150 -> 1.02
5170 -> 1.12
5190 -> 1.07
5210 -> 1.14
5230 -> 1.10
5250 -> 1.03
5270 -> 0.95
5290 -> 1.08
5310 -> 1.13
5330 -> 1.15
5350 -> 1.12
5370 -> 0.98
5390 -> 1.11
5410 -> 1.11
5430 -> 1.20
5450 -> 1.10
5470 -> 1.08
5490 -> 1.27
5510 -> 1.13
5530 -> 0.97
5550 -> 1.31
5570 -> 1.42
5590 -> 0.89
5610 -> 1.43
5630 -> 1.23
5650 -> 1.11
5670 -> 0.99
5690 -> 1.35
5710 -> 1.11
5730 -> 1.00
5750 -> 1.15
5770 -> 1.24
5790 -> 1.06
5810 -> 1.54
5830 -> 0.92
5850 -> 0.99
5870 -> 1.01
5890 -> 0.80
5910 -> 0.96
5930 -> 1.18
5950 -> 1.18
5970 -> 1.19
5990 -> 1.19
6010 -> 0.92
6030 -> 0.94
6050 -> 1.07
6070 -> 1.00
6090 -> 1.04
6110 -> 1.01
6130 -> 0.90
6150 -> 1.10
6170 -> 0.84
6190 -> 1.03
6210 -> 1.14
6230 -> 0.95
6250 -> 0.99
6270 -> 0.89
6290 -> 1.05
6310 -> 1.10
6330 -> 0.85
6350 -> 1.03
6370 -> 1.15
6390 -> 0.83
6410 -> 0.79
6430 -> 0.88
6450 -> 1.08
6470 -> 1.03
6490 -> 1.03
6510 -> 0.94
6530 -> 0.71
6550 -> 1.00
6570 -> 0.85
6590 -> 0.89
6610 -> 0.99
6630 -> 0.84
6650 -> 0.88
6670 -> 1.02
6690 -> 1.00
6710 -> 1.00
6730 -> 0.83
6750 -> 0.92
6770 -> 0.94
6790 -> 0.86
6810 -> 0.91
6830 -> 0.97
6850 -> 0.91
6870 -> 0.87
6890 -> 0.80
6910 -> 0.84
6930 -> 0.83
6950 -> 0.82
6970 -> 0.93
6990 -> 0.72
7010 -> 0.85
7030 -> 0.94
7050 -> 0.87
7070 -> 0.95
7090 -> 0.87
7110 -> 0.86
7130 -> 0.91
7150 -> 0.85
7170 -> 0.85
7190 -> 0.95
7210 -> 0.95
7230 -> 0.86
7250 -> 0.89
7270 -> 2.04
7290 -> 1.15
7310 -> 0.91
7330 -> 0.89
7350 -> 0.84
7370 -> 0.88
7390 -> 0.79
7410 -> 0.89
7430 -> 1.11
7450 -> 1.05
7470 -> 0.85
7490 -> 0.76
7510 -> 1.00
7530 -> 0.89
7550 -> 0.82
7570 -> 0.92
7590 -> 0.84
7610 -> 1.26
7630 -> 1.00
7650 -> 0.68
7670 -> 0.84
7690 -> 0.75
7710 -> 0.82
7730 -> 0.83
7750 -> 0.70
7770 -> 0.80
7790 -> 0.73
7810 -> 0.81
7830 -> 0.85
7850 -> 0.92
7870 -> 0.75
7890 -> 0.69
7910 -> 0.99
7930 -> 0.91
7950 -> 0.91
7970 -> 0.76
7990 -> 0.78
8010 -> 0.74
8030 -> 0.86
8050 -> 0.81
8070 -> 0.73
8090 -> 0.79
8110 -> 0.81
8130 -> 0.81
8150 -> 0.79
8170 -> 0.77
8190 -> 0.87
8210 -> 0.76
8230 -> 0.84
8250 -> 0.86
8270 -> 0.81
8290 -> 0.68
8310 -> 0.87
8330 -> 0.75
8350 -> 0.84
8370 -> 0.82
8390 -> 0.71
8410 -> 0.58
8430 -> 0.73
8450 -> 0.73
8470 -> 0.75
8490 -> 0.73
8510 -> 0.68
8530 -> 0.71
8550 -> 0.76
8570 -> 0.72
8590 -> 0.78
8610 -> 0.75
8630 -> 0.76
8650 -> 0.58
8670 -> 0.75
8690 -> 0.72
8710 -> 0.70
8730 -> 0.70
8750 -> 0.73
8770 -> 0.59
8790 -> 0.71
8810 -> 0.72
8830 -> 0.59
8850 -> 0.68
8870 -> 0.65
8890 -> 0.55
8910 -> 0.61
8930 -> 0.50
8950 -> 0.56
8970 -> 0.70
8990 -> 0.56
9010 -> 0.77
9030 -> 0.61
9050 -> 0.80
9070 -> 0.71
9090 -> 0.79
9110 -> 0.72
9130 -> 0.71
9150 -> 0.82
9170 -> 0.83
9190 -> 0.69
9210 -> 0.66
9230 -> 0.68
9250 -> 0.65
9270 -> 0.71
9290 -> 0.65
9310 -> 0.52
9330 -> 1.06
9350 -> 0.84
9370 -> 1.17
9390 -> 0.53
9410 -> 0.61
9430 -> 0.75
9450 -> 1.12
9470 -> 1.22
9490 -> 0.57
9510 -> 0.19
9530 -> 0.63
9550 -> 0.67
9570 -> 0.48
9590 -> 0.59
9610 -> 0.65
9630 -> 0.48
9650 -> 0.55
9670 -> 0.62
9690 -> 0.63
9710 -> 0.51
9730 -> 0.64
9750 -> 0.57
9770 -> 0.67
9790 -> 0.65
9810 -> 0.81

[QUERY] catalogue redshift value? 0.11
